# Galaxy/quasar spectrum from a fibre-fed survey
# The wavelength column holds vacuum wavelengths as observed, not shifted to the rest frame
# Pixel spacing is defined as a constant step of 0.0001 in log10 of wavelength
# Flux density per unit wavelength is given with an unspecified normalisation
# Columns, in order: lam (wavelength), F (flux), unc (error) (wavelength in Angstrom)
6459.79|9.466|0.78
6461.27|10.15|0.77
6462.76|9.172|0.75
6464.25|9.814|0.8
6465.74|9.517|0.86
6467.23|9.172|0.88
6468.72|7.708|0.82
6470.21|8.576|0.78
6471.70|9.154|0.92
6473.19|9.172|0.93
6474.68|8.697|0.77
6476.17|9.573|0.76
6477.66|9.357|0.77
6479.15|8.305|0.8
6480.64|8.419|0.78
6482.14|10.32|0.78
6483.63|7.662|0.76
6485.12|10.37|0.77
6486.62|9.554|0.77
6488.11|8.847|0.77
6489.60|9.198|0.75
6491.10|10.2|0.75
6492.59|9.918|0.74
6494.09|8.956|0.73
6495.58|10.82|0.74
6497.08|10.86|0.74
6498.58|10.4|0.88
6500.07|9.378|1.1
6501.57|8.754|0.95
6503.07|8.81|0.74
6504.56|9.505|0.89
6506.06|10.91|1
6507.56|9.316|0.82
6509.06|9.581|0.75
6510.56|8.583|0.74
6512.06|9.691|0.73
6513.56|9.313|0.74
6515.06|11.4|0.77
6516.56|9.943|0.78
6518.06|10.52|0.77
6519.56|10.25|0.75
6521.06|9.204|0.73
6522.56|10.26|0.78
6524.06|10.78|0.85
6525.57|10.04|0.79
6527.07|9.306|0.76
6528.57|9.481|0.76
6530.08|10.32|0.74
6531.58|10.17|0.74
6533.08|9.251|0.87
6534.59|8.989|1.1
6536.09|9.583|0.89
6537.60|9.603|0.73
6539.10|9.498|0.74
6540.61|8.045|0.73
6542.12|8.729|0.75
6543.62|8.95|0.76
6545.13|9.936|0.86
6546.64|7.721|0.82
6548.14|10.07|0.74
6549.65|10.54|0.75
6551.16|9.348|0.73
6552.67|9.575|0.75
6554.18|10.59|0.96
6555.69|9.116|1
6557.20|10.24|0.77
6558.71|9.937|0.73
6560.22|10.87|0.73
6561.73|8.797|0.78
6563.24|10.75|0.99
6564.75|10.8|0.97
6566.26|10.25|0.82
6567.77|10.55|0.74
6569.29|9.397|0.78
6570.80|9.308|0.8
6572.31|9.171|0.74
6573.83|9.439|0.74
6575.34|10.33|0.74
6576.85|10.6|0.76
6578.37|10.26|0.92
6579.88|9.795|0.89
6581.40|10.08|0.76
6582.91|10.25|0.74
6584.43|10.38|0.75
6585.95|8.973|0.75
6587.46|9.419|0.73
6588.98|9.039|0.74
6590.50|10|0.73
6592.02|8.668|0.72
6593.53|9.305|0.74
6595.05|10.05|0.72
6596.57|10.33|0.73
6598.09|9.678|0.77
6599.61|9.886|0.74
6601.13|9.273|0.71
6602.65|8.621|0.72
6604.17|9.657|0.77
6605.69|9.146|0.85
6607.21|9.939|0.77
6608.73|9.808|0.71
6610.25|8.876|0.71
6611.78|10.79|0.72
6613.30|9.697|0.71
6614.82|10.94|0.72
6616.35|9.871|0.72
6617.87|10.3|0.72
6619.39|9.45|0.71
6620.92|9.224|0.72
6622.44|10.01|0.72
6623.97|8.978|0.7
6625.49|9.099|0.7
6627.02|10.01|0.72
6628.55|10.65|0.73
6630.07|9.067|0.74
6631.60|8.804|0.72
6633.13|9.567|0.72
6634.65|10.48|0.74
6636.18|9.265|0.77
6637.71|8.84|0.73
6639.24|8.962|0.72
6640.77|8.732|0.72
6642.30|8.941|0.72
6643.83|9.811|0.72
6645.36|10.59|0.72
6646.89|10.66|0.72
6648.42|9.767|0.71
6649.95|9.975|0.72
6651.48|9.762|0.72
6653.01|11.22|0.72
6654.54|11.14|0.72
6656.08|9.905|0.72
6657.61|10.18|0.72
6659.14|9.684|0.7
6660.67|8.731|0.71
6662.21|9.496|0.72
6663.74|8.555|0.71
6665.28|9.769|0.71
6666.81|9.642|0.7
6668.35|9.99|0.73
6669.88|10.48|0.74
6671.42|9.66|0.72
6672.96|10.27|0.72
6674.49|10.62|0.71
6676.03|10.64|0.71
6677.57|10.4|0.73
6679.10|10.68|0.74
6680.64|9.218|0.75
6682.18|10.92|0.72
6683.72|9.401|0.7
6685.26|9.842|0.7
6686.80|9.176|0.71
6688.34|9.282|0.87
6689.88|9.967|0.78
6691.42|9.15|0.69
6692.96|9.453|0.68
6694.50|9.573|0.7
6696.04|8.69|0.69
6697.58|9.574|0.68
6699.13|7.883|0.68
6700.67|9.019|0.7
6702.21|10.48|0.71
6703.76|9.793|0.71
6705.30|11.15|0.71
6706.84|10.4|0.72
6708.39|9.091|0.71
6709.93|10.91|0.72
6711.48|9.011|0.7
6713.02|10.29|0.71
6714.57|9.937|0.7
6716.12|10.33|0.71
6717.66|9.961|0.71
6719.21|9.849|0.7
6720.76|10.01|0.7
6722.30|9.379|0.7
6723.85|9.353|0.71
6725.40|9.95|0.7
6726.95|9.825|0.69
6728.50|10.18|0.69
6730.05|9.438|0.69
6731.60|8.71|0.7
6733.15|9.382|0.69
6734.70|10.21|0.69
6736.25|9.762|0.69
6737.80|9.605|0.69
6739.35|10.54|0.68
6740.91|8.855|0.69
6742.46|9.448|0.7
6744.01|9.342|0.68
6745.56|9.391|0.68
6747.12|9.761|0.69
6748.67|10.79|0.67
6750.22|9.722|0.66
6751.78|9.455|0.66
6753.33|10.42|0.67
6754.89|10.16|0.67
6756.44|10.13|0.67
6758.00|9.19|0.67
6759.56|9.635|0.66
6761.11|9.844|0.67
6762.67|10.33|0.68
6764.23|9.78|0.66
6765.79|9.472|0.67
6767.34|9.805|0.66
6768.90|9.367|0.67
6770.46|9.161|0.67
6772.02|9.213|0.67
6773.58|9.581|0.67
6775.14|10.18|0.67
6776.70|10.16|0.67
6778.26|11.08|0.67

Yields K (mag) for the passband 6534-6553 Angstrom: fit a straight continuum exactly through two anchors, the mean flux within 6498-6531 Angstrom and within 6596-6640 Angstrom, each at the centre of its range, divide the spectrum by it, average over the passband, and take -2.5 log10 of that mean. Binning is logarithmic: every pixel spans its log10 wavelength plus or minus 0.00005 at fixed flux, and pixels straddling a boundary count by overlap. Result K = 0.06 mag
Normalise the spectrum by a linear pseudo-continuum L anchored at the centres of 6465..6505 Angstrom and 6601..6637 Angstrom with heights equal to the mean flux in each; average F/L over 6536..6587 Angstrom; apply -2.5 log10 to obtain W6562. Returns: -0.03 mag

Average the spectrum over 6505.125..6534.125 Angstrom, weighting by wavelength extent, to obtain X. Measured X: 9.9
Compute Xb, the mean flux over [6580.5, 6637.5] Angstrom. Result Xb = 9.66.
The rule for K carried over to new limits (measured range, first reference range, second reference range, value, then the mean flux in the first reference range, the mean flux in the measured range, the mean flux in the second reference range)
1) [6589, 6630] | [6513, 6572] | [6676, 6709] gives 0.01 mag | 9.78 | 9.68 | 9.7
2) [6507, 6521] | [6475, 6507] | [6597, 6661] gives -0.03 mag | 9.52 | 9.82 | 9.72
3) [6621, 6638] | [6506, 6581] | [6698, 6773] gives 0.03 mag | 9.77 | 9.53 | 9.74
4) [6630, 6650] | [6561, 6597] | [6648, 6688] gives 0.04 mag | 9.83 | 9.53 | 9.96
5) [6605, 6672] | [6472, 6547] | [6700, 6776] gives -0.01 mag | 9.54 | 9.74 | 9.79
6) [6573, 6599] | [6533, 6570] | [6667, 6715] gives -0.01 mag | 9.65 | 9.8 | 9.83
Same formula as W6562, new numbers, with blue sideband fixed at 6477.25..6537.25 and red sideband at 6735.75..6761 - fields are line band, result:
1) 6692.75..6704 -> 0.05 mag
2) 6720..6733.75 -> 0.02 mag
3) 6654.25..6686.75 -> -0.02 mag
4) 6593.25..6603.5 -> 0.01 mag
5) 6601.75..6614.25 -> 0.01 mag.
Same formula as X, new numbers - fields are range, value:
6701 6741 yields 9.87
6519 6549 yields 9.51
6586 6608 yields 9.49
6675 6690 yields 9.96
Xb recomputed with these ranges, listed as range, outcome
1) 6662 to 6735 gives 9.77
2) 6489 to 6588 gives 9.77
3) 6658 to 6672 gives 9.57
